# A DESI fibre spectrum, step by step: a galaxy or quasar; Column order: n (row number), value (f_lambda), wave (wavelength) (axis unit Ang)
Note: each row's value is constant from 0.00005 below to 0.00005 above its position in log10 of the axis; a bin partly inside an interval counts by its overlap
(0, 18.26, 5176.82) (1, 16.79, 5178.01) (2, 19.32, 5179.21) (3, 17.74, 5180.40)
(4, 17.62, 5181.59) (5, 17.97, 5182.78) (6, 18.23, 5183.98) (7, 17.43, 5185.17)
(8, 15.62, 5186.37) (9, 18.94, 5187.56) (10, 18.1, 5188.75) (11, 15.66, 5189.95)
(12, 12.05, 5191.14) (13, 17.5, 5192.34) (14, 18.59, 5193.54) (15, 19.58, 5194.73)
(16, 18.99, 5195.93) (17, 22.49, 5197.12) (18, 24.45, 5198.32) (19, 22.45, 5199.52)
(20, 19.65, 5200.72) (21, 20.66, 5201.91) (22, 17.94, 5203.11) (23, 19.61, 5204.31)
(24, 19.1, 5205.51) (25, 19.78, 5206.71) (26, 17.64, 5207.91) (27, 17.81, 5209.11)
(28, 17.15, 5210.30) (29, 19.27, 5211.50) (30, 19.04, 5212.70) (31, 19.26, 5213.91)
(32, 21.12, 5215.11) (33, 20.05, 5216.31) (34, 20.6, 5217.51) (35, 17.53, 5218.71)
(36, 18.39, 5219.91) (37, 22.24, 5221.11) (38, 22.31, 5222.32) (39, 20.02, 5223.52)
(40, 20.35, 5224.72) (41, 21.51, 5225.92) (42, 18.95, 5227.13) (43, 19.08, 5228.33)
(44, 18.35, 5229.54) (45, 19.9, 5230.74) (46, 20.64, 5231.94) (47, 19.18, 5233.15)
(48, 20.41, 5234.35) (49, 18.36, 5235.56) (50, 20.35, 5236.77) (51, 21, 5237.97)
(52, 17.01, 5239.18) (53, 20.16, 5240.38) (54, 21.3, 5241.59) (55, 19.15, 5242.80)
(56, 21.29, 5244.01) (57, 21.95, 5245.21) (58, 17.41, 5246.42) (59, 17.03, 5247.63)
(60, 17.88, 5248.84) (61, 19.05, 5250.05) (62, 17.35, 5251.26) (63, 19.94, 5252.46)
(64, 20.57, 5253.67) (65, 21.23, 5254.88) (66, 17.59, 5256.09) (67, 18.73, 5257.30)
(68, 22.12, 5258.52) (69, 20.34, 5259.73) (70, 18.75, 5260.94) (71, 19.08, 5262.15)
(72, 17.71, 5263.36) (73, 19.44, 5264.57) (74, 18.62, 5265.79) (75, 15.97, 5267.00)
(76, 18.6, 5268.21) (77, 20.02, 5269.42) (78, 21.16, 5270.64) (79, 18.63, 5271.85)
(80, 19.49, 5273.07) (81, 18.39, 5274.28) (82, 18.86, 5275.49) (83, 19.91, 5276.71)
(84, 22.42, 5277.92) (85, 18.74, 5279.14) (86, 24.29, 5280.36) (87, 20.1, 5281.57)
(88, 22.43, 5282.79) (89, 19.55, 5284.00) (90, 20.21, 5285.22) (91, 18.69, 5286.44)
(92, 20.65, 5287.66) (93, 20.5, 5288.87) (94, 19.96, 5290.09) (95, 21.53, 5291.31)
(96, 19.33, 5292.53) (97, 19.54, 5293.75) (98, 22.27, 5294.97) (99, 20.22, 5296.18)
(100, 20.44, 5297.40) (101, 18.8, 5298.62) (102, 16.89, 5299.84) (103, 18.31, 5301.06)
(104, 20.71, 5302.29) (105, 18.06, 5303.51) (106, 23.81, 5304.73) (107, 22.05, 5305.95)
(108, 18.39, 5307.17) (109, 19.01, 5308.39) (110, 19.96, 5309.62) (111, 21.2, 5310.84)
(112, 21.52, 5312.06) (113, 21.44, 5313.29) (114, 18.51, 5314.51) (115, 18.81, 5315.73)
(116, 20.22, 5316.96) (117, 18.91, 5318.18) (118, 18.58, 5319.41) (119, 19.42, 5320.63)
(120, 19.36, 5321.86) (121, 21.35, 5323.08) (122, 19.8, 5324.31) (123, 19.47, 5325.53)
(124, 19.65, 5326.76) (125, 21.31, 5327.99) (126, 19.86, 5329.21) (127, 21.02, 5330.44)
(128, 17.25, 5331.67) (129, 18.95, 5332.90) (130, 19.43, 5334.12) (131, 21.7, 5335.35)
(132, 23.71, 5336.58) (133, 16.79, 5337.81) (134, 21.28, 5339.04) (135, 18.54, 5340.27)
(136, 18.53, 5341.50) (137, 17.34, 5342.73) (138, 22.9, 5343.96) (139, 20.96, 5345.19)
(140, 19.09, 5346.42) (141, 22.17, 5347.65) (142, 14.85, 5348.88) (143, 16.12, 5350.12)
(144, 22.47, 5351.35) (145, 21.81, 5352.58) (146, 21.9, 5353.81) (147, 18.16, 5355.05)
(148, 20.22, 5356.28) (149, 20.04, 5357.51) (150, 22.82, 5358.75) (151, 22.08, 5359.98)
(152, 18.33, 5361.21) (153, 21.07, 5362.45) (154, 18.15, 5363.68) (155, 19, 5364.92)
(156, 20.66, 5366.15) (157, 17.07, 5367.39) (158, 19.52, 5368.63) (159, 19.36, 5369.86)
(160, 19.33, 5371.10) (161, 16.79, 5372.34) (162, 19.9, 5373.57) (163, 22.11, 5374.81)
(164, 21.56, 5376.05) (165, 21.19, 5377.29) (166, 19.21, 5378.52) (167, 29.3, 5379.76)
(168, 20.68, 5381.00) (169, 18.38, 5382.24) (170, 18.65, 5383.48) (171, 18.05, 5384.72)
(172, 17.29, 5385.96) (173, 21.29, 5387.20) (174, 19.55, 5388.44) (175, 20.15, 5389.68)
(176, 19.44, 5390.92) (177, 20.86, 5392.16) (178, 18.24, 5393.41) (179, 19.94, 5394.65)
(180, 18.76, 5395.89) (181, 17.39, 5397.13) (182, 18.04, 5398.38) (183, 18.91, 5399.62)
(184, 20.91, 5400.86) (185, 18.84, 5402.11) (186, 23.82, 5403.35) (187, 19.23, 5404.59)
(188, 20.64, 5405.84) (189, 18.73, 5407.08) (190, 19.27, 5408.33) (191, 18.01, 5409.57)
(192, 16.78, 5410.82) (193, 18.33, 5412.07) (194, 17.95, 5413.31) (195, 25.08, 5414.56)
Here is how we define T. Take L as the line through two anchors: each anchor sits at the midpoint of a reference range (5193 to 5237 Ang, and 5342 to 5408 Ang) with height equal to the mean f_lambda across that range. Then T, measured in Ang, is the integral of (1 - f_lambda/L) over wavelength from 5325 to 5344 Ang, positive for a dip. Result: 0.1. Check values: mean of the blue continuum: 19.8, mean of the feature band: 19.8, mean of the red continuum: 19.9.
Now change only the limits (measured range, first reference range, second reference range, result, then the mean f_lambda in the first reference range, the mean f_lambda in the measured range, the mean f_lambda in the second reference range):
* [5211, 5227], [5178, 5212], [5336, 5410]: -1.1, 18.6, 20.1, 19.8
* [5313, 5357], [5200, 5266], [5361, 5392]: 0.0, 19.5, 19.8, 19.9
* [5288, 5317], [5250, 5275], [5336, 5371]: -0.9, 19.2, 20.1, 19.8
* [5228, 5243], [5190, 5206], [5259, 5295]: -0.1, 19.3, 19.6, 19.8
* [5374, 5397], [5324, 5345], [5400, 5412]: -0.7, 19.9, 20.2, 19.5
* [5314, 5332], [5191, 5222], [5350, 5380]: 0.4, 19.5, 19.6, 20.3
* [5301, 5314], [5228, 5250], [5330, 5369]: -0.5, 19.5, 20.5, 19.8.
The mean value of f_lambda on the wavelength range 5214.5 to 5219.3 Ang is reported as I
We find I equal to 19.8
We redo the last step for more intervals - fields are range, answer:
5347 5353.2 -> 19.5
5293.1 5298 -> 20.6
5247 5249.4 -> 17.4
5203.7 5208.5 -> 19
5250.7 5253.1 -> 18.8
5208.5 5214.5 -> 18.5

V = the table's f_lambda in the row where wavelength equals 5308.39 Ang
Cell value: 19.01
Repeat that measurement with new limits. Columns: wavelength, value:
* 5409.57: 18.01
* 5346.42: 19.09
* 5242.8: 19.15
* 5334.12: 19.43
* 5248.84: 17.88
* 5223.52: 20.02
